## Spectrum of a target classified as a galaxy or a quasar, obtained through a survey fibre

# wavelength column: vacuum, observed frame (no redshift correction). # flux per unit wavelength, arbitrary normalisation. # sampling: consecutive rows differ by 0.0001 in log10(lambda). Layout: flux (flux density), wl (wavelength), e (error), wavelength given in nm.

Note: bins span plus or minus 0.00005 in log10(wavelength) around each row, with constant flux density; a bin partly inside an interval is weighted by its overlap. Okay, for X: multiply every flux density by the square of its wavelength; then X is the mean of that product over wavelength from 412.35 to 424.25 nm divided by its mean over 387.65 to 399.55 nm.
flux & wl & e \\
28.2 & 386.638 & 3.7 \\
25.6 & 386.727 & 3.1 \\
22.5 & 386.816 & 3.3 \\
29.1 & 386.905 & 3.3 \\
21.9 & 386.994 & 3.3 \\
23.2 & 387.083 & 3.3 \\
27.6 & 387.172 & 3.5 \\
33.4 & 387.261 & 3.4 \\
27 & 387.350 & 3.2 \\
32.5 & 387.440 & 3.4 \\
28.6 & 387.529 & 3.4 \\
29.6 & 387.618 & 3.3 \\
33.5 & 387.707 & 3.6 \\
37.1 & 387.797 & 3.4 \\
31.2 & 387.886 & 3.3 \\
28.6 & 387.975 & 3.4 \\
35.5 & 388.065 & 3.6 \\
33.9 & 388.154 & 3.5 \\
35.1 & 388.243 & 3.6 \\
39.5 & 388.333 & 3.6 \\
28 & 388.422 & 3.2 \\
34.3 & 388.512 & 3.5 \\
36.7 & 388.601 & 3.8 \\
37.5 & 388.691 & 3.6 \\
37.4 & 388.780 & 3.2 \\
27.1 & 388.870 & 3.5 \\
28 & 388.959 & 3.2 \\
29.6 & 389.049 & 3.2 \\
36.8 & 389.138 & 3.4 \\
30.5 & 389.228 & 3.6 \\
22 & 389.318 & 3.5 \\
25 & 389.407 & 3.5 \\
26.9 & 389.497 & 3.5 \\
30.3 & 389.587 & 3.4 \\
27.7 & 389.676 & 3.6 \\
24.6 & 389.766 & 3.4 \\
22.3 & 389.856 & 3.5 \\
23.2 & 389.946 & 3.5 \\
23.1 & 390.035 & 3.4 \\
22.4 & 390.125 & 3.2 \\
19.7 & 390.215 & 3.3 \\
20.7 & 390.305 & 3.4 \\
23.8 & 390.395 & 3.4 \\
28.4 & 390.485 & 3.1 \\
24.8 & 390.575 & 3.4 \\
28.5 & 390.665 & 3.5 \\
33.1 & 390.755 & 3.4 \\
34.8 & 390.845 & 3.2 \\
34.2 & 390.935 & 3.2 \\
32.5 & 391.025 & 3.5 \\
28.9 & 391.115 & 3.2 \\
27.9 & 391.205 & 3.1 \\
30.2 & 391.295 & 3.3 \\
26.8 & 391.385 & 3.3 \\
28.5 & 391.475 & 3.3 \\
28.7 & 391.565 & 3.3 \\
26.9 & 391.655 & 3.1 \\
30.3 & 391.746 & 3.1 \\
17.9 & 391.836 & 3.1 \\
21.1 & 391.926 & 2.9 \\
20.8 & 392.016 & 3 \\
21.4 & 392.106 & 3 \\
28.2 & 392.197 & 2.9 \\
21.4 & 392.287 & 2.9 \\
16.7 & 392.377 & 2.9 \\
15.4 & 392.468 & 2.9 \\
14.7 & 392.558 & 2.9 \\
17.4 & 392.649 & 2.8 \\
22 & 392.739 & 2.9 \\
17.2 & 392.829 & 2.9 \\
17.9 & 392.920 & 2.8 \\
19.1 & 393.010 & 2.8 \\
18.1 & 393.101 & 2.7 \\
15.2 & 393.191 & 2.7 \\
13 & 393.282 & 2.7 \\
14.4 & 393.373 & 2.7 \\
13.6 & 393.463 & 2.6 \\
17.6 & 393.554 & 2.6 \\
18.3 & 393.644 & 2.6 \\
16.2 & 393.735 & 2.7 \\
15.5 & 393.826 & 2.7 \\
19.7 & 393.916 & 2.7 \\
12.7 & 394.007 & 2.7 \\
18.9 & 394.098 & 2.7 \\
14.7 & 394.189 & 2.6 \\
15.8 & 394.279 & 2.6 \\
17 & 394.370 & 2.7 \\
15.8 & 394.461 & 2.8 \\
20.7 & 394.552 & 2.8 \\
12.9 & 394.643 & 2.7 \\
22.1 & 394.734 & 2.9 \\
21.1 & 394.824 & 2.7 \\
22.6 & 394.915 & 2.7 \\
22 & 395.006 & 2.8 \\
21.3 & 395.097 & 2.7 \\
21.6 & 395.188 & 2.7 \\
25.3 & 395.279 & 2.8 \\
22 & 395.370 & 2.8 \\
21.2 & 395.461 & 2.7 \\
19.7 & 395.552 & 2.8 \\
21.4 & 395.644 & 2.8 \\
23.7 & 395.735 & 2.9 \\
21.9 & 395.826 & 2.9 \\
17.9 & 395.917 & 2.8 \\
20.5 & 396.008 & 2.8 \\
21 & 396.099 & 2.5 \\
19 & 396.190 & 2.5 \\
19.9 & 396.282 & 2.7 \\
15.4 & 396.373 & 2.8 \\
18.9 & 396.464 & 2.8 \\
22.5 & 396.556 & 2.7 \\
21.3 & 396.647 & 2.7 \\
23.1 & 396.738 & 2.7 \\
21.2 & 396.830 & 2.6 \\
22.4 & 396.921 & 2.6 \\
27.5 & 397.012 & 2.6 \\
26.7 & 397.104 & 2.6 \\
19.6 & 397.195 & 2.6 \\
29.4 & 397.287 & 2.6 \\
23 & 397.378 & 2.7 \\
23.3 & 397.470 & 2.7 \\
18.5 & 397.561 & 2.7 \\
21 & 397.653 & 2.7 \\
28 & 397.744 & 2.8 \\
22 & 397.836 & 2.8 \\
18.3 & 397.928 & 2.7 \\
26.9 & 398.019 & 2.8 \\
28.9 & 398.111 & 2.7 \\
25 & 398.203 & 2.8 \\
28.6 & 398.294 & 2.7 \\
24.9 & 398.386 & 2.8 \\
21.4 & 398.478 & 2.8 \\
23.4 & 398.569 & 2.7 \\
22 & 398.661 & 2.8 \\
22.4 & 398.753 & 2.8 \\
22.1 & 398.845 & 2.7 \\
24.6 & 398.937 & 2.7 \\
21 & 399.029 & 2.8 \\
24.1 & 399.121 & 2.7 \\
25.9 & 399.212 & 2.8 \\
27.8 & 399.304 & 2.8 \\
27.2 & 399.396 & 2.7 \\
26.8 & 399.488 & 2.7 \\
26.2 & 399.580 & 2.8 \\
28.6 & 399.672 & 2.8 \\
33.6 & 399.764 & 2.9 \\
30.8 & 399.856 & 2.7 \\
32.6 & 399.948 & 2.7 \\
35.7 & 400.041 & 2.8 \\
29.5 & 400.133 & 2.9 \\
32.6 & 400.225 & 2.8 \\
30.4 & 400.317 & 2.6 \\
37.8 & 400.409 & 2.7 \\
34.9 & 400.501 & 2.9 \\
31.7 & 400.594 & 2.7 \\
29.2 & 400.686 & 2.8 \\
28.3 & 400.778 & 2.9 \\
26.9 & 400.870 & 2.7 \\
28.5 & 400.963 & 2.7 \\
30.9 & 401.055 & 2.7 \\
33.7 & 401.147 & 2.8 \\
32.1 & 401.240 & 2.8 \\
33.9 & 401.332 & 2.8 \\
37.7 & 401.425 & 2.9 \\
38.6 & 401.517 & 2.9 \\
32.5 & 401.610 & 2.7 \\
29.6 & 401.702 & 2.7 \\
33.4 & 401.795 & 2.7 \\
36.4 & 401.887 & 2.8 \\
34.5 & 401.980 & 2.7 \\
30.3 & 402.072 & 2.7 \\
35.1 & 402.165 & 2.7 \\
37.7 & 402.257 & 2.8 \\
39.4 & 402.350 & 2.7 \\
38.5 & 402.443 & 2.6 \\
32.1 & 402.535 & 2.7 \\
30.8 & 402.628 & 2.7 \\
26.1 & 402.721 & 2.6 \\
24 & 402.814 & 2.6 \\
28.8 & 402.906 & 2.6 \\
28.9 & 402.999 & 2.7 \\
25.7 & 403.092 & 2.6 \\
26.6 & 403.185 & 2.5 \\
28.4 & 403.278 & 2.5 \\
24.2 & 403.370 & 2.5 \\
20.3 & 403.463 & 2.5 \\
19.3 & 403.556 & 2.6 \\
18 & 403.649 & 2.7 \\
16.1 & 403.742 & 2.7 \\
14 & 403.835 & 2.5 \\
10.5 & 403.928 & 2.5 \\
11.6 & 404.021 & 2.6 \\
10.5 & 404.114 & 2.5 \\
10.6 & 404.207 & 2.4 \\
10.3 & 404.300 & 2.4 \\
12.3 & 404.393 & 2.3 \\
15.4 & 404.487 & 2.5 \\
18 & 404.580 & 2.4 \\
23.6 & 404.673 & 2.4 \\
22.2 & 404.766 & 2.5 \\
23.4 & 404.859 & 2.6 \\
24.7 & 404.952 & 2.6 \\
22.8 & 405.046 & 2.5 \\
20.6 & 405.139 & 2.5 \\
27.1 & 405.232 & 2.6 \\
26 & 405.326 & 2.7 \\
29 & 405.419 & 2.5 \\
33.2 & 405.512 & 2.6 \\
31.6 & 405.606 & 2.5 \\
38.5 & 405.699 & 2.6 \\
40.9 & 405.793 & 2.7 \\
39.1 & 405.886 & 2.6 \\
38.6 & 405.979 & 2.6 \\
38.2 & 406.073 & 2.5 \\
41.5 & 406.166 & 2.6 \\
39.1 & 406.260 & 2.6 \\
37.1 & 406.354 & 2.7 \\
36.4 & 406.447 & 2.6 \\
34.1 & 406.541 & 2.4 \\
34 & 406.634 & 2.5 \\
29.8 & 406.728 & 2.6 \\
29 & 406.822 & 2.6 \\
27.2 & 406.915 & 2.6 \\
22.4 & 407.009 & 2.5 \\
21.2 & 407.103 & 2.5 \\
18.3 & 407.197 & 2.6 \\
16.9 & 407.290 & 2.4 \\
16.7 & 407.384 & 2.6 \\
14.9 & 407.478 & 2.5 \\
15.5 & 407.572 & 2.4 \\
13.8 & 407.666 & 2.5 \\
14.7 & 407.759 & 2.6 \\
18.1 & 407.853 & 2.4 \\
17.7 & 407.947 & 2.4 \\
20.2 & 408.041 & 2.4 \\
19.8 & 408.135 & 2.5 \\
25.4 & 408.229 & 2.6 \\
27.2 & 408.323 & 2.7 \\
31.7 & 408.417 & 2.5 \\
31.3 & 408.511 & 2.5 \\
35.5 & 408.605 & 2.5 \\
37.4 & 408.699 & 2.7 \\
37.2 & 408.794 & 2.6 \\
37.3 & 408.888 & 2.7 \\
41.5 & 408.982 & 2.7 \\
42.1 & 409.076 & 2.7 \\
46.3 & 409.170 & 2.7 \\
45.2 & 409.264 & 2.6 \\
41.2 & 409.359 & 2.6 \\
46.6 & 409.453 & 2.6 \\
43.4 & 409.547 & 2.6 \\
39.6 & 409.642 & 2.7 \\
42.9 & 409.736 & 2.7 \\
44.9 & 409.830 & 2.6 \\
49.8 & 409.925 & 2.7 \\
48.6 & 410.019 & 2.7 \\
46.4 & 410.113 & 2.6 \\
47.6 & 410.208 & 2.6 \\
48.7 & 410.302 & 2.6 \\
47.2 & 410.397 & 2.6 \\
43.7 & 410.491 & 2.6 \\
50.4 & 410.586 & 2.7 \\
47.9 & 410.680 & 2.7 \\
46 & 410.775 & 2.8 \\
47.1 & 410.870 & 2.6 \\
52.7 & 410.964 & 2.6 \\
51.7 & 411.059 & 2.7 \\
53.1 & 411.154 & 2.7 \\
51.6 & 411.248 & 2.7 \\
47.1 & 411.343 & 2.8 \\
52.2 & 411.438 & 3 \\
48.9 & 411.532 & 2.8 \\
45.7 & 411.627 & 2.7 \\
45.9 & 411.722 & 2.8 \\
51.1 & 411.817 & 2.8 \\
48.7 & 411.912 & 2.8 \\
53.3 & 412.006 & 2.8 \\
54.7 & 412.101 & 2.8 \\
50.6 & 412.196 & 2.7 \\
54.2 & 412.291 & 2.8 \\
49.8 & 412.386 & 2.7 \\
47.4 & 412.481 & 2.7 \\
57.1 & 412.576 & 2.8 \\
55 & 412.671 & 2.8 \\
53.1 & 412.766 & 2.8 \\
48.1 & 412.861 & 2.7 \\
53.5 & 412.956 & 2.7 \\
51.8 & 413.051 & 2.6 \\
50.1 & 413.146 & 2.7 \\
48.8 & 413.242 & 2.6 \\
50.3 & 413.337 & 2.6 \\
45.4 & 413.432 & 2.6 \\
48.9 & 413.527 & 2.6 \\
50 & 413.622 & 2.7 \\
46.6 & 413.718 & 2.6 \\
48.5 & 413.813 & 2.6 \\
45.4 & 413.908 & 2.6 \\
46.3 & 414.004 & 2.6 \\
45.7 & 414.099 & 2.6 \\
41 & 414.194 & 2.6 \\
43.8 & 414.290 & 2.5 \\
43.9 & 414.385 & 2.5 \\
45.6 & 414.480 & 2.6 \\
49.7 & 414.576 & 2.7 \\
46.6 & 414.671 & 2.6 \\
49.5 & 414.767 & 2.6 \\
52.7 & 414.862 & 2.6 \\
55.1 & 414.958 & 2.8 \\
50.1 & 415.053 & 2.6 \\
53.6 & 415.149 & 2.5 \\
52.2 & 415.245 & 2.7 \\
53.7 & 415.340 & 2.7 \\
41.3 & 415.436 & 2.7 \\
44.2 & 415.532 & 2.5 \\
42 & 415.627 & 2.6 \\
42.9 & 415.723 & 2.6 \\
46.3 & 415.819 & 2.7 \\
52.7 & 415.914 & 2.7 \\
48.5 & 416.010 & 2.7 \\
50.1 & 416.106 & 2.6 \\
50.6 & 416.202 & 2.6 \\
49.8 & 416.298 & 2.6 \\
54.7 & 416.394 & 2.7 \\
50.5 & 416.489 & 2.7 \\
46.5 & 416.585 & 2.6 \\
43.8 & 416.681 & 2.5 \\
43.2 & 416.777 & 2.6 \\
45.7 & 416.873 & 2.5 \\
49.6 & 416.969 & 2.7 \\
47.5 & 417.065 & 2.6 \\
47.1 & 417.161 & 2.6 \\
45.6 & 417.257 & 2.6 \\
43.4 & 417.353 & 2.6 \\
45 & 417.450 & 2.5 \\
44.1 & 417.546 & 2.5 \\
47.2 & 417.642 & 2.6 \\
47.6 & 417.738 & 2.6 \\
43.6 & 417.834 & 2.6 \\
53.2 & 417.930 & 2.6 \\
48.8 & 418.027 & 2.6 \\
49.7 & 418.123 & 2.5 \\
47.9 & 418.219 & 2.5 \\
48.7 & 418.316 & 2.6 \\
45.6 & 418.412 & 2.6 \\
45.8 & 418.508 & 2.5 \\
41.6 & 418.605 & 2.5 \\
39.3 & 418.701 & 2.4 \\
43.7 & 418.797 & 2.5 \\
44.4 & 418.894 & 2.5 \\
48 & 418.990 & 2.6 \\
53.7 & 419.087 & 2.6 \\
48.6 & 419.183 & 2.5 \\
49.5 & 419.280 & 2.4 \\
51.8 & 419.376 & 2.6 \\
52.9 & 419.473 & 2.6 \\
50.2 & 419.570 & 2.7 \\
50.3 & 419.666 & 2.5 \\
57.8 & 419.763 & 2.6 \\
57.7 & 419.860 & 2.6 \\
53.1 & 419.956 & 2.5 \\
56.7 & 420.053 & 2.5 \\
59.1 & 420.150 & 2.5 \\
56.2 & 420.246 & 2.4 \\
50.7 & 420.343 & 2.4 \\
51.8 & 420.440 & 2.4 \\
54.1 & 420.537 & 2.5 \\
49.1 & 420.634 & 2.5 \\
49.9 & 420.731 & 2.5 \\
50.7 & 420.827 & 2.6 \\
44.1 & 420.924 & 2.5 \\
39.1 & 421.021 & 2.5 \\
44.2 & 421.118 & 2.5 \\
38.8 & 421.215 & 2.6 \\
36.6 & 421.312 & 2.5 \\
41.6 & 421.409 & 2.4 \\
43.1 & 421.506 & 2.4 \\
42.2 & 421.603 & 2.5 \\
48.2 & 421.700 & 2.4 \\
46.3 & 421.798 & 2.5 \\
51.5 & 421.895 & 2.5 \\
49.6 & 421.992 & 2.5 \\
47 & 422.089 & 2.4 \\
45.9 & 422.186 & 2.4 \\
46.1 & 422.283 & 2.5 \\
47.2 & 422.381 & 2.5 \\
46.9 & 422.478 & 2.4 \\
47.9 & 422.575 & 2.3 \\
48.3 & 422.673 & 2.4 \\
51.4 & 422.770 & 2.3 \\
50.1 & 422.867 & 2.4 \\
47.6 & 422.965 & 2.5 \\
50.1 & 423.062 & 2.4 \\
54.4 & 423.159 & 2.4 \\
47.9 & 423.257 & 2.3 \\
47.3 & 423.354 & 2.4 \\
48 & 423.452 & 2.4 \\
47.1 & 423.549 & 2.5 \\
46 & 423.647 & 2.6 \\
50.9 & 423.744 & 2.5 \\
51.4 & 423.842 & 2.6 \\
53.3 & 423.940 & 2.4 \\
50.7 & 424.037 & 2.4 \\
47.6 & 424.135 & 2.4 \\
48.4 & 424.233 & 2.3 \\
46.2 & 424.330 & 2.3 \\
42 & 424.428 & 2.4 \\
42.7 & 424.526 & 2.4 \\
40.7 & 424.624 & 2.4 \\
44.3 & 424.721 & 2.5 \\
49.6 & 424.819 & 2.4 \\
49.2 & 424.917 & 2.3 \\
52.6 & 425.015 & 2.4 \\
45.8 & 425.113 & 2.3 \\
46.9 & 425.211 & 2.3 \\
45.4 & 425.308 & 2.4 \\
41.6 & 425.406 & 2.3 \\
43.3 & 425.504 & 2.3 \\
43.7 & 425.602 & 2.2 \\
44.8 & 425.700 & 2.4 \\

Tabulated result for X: 2.29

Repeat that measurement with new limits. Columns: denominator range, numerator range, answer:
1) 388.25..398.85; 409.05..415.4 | 2.30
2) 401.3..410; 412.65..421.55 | 1.76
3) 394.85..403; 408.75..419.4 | 1.91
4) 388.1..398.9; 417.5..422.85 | 2.35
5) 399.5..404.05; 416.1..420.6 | 1.81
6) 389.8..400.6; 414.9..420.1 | 2.34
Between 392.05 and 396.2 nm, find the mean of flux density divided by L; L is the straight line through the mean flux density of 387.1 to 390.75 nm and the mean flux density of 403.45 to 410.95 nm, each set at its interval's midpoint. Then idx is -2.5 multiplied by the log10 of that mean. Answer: 0.49 mag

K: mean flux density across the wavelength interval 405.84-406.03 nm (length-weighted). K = 38.8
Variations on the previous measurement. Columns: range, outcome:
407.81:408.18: 18.9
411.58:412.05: 48.9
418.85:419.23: 48.8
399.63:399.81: 31.2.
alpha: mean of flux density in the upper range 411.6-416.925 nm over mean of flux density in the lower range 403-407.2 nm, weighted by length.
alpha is 1.92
